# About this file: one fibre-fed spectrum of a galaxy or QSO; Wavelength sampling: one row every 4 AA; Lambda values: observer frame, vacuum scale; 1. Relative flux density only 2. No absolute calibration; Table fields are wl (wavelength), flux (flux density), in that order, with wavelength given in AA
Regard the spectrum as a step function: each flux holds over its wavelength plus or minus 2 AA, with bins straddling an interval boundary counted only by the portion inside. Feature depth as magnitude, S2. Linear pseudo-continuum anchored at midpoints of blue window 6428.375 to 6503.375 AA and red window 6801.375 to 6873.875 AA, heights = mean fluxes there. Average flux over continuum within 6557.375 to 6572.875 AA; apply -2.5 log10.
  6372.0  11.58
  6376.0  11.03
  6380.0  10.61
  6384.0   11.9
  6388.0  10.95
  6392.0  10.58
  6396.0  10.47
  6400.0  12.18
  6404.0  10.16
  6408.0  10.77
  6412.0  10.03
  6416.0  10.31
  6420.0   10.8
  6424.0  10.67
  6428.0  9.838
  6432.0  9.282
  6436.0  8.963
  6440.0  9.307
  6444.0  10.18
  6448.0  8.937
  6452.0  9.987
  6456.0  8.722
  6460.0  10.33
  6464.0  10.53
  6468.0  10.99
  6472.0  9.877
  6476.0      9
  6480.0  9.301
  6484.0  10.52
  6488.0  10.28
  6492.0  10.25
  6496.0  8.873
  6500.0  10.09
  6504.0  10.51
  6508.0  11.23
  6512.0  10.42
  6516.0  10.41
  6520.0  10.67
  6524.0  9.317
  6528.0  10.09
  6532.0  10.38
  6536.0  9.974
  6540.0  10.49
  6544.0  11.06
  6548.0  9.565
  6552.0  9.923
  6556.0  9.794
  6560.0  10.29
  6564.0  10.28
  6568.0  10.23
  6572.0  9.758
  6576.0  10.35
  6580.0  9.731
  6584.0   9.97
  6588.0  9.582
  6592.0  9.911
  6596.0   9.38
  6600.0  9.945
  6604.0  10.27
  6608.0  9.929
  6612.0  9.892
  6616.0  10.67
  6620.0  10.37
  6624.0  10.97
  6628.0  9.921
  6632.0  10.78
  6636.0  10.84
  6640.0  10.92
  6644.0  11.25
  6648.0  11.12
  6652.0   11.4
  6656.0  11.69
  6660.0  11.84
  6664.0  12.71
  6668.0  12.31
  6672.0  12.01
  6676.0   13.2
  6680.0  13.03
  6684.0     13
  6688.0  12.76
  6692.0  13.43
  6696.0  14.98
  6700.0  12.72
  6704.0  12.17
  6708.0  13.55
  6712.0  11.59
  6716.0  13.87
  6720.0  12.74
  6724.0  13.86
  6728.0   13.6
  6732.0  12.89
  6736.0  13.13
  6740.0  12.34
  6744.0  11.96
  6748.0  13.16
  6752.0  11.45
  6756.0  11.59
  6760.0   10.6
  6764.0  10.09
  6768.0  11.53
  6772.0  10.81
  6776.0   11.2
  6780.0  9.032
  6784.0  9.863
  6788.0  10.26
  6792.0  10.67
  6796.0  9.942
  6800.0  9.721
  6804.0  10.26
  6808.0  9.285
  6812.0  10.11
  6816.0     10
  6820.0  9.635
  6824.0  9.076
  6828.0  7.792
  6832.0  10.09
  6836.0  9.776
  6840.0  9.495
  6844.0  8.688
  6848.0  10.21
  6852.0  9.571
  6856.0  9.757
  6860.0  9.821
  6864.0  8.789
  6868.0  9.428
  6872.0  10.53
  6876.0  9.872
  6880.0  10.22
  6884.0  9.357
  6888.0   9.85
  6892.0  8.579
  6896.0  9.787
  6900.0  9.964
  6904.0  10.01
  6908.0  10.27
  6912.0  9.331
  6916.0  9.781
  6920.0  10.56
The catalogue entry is -0.05 mag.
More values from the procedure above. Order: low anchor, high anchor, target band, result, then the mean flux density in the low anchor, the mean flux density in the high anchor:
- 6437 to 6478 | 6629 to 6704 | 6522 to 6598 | 0.098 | 9.77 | 12.2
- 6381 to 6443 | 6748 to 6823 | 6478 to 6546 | 0.019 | 10.4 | 10.4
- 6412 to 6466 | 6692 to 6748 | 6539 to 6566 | 0.096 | 9.84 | 13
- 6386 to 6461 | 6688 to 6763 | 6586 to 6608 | 0.182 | 10.1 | 12.7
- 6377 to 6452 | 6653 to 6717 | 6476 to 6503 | 0.121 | 10.3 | 12.8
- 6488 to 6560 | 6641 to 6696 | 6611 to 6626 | 0.107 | 10.2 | 12.4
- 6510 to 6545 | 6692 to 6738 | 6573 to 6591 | 0.128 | 10.3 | 13.2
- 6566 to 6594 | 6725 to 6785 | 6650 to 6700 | -0.170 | 9.93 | 11.6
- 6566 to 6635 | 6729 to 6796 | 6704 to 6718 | -0.181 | 10.1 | 11.3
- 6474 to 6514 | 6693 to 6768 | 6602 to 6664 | 0.066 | 10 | 12.6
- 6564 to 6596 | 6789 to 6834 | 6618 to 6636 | -0.071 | 9.92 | 9.7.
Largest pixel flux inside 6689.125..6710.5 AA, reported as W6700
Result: 14.98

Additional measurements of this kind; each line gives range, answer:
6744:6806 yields 13.16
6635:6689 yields 13.2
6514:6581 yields 11.06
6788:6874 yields 10.67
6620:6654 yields 11.4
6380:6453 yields 12.18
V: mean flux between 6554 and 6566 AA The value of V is 10.1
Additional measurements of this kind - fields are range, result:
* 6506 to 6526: 10.4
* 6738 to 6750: 12.5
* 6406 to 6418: 10.4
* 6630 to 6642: 10.8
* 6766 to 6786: 10.5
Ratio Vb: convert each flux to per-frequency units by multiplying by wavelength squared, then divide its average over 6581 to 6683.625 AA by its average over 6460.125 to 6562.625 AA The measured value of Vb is 1.12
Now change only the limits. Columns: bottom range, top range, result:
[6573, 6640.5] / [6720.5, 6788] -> 1.20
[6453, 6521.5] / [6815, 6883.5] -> 1.05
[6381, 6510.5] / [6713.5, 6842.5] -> 1.18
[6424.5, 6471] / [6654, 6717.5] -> 1.41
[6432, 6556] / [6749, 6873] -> 1.10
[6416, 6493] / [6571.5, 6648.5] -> 1.09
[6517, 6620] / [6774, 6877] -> 1.04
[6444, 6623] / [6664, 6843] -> 1.22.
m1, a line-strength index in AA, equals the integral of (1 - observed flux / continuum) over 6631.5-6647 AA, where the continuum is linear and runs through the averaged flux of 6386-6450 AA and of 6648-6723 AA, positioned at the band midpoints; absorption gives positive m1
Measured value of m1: 1.6 AA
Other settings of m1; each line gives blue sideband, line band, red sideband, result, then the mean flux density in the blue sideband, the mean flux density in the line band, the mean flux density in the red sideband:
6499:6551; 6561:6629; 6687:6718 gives 8.1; 10.3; 10.1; 13.1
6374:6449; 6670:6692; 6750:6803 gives -5.0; 10.4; 12.9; 10.5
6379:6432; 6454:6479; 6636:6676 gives 2.4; 10.7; 9.88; 11.7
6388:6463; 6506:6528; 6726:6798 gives 0.1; 10.1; 10.4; 11.3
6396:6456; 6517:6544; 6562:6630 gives -0.4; 10.1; 10.2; 10.1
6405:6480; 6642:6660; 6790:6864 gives -3.1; 9.9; 11.4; 9.64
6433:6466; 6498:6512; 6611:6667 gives -0.8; 9.61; 10.6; 11.1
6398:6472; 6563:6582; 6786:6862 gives -0.2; 10.1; 10.1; 9.69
